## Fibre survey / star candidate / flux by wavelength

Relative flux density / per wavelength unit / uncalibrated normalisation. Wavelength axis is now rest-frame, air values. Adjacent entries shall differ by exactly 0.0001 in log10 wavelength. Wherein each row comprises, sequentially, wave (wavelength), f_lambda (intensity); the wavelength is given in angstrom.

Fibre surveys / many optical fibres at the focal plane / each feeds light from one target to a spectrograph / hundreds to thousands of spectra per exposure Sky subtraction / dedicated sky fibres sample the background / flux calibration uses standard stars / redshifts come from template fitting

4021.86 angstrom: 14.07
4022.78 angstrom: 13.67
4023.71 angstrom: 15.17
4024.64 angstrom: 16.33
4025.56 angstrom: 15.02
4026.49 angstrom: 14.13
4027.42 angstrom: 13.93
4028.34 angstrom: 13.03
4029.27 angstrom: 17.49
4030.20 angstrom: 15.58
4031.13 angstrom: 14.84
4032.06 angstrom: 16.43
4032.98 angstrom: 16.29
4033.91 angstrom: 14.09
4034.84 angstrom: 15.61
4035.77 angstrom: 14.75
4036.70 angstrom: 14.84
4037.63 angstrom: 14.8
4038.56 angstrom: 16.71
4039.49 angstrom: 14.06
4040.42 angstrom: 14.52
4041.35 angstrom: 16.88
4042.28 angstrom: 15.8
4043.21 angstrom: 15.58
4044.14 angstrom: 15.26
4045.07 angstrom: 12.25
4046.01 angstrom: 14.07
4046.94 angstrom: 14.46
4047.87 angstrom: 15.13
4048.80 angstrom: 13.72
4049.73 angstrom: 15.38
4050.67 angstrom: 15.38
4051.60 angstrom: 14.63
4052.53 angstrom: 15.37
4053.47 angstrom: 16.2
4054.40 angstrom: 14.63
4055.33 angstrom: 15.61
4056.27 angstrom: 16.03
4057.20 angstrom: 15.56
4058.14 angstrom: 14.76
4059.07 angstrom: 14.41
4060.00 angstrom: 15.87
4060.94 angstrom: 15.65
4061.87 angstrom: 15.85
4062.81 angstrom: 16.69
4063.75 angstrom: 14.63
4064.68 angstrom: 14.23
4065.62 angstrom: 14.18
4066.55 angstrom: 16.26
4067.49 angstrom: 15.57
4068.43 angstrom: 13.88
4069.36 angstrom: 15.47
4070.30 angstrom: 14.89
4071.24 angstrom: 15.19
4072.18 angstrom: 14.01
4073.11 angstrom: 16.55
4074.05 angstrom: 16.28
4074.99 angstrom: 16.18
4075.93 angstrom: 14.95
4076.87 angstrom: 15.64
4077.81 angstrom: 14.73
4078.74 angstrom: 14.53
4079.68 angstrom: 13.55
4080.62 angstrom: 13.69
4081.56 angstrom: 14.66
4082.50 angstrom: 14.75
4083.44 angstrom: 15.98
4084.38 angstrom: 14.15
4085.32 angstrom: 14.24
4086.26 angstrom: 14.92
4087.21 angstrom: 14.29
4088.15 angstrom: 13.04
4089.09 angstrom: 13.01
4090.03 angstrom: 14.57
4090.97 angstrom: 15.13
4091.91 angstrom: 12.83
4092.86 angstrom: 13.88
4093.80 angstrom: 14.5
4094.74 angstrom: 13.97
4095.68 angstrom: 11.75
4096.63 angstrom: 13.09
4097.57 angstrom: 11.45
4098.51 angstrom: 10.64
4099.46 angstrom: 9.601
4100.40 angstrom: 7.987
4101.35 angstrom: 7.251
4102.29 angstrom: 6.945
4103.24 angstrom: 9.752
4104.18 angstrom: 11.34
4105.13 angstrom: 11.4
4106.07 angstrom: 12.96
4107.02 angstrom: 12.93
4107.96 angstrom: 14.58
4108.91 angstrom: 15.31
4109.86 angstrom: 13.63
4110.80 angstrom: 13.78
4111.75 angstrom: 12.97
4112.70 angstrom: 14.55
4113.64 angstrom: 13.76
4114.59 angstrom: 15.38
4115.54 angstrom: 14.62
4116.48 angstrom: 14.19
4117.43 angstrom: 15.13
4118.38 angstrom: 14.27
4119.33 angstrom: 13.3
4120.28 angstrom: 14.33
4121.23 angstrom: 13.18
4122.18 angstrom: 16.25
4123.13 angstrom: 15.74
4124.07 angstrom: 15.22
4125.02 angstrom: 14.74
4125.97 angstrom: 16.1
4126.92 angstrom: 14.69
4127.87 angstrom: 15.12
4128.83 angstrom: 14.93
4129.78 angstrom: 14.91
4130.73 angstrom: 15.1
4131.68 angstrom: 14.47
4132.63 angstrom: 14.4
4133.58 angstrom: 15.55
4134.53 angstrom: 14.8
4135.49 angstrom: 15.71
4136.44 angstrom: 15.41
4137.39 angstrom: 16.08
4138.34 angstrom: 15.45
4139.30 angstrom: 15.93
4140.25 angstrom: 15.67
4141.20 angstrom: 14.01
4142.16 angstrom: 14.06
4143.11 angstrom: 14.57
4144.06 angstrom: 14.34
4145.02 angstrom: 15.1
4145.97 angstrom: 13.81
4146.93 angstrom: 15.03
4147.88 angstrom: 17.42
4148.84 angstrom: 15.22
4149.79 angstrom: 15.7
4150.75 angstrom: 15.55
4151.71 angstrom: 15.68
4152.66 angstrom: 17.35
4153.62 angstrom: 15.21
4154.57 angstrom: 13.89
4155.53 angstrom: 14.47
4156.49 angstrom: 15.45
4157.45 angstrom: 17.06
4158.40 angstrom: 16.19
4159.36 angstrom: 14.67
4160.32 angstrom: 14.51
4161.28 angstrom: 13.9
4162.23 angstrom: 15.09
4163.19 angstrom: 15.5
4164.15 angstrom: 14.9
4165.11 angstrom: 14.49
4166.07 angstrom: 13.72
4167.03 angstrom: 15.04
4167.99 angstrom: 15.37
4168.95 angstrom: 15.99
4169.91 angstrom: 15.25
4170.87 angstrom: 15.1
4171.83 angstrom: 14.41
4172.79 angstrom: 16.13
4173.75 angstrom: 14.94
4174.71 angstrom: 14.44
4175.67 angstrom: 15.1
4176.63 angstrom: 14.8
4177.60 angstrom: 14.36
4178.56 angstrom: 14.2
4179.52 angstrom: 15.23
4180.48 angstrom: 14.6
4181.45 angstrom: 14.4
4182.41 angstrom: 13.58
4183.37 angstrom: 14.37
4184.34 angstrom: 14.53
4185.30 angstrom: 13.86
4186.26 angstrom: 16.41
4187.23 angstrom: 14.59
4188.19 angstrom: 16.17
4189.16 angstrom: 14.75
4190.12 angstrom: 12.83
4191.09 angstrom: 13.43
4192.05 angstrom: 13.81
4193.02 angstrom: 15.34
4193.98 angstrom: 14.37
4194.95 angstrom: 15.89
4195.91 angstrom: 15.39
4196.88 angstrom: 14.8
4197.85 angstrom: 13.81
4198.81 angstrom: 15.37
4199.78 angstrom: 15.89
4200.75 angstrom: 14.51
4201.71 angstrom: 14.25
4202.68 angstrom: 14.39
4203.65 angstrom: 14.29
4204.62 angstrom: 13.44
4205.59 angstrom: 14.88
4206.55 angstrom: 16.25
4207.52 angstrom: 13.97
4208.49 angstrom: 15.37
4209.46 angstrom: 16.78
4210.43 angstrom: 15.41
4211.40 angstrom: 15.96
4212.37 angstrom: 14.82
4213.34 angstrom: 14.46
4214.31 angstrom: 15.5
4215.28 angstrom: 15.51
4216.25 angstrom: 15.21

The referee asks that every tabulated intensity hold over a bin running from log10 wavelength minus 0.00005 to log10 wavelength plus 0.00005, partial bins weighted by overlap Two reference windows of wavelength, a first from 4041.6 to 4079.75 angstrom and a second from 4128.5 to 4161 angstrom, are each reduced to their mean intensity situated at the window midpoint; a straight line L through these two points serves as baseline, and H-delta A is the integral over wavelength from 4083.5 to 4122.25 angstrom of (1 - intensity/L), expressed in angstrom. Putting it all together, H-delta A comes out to 5.4 angstrom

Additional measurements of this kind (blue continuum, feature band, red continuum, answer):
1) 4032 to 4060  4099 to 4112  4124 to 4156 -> 3.18 angstrom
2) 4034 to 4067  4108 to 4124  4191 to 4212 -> 0.65 angstrom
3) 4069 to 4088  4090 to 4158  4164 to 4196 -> 3.31 angstrom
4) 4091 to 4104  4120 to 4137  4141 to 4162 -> -2.00 angstrom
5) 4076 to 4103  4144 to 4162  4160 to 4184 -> -1.18 angstrom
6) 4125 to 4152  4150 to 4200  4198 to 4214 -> 0.47 angstrom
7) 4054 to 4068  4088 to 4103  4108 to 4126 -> 3.08 angstrom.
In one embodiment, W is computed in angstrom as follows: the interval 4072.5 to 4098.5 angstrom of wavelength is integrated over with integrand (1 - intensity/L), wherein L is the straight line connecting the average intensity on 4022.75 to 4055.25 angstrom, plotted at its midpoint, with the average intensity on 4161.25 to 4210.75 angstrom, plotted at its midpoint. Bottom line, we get 1.3 angstrom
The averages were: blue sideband 15.1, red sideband 14.8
